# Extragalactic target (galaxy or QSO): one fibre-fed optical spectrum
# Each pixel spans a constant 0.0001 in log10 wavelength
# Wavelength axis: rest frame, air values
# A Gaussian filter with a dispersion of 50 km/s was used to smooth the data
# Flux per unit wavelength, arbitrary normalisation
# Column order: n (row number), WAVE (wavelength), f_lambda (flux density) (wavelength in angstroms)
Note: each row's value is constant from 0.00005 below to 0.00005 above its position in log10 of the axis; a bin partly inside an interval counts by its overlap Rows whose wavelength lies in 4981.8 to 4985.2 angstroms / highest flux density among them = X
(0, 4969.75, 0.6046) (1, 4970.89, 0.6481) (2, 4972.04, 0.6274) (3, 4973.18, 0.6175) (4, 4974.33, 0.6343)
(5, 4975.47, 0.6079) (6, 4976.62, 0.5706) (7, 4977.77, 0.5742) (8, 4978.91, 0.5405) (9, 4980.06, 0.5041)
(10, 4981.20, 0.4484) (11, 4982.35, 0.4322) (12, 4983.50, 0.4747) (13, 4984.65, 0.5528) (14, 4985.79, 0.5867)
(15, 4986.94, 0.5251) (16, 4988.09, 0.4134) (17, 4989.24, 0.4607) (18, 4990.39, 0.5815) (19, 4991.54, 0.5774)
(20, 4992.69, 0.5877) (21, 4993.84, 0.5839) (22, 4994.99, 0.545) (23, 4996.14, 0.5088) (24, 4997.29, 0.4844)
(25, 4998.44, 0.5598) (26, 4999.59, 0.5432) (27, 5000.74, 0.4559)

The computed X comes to 0.5528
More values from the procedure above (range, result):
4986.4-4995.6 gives 0.5877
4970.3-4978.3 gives 0.6481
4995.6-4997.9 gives 0.5088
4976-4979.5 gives 0.5742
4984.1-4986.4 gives 0.5867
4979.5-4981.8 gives 0.5041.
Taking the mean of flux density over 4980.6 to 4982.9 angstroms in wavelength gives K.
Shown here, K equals 0.442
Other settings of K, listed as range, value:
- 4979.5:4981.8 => 0.476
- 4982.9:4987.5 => 0.534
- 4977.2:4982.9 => 0.501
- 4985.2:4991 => 0.514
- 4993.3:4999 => 0.536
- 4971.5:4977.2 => 0.611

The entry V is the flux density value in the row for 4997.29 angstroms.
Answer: 0.4844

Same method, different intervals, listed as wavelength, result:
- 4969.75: 0.6046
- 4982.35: 0.4322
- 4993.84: 0.5839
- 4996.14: 0.5088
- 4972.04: 0.6274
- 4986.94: 0.5251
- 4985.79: 0.5867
